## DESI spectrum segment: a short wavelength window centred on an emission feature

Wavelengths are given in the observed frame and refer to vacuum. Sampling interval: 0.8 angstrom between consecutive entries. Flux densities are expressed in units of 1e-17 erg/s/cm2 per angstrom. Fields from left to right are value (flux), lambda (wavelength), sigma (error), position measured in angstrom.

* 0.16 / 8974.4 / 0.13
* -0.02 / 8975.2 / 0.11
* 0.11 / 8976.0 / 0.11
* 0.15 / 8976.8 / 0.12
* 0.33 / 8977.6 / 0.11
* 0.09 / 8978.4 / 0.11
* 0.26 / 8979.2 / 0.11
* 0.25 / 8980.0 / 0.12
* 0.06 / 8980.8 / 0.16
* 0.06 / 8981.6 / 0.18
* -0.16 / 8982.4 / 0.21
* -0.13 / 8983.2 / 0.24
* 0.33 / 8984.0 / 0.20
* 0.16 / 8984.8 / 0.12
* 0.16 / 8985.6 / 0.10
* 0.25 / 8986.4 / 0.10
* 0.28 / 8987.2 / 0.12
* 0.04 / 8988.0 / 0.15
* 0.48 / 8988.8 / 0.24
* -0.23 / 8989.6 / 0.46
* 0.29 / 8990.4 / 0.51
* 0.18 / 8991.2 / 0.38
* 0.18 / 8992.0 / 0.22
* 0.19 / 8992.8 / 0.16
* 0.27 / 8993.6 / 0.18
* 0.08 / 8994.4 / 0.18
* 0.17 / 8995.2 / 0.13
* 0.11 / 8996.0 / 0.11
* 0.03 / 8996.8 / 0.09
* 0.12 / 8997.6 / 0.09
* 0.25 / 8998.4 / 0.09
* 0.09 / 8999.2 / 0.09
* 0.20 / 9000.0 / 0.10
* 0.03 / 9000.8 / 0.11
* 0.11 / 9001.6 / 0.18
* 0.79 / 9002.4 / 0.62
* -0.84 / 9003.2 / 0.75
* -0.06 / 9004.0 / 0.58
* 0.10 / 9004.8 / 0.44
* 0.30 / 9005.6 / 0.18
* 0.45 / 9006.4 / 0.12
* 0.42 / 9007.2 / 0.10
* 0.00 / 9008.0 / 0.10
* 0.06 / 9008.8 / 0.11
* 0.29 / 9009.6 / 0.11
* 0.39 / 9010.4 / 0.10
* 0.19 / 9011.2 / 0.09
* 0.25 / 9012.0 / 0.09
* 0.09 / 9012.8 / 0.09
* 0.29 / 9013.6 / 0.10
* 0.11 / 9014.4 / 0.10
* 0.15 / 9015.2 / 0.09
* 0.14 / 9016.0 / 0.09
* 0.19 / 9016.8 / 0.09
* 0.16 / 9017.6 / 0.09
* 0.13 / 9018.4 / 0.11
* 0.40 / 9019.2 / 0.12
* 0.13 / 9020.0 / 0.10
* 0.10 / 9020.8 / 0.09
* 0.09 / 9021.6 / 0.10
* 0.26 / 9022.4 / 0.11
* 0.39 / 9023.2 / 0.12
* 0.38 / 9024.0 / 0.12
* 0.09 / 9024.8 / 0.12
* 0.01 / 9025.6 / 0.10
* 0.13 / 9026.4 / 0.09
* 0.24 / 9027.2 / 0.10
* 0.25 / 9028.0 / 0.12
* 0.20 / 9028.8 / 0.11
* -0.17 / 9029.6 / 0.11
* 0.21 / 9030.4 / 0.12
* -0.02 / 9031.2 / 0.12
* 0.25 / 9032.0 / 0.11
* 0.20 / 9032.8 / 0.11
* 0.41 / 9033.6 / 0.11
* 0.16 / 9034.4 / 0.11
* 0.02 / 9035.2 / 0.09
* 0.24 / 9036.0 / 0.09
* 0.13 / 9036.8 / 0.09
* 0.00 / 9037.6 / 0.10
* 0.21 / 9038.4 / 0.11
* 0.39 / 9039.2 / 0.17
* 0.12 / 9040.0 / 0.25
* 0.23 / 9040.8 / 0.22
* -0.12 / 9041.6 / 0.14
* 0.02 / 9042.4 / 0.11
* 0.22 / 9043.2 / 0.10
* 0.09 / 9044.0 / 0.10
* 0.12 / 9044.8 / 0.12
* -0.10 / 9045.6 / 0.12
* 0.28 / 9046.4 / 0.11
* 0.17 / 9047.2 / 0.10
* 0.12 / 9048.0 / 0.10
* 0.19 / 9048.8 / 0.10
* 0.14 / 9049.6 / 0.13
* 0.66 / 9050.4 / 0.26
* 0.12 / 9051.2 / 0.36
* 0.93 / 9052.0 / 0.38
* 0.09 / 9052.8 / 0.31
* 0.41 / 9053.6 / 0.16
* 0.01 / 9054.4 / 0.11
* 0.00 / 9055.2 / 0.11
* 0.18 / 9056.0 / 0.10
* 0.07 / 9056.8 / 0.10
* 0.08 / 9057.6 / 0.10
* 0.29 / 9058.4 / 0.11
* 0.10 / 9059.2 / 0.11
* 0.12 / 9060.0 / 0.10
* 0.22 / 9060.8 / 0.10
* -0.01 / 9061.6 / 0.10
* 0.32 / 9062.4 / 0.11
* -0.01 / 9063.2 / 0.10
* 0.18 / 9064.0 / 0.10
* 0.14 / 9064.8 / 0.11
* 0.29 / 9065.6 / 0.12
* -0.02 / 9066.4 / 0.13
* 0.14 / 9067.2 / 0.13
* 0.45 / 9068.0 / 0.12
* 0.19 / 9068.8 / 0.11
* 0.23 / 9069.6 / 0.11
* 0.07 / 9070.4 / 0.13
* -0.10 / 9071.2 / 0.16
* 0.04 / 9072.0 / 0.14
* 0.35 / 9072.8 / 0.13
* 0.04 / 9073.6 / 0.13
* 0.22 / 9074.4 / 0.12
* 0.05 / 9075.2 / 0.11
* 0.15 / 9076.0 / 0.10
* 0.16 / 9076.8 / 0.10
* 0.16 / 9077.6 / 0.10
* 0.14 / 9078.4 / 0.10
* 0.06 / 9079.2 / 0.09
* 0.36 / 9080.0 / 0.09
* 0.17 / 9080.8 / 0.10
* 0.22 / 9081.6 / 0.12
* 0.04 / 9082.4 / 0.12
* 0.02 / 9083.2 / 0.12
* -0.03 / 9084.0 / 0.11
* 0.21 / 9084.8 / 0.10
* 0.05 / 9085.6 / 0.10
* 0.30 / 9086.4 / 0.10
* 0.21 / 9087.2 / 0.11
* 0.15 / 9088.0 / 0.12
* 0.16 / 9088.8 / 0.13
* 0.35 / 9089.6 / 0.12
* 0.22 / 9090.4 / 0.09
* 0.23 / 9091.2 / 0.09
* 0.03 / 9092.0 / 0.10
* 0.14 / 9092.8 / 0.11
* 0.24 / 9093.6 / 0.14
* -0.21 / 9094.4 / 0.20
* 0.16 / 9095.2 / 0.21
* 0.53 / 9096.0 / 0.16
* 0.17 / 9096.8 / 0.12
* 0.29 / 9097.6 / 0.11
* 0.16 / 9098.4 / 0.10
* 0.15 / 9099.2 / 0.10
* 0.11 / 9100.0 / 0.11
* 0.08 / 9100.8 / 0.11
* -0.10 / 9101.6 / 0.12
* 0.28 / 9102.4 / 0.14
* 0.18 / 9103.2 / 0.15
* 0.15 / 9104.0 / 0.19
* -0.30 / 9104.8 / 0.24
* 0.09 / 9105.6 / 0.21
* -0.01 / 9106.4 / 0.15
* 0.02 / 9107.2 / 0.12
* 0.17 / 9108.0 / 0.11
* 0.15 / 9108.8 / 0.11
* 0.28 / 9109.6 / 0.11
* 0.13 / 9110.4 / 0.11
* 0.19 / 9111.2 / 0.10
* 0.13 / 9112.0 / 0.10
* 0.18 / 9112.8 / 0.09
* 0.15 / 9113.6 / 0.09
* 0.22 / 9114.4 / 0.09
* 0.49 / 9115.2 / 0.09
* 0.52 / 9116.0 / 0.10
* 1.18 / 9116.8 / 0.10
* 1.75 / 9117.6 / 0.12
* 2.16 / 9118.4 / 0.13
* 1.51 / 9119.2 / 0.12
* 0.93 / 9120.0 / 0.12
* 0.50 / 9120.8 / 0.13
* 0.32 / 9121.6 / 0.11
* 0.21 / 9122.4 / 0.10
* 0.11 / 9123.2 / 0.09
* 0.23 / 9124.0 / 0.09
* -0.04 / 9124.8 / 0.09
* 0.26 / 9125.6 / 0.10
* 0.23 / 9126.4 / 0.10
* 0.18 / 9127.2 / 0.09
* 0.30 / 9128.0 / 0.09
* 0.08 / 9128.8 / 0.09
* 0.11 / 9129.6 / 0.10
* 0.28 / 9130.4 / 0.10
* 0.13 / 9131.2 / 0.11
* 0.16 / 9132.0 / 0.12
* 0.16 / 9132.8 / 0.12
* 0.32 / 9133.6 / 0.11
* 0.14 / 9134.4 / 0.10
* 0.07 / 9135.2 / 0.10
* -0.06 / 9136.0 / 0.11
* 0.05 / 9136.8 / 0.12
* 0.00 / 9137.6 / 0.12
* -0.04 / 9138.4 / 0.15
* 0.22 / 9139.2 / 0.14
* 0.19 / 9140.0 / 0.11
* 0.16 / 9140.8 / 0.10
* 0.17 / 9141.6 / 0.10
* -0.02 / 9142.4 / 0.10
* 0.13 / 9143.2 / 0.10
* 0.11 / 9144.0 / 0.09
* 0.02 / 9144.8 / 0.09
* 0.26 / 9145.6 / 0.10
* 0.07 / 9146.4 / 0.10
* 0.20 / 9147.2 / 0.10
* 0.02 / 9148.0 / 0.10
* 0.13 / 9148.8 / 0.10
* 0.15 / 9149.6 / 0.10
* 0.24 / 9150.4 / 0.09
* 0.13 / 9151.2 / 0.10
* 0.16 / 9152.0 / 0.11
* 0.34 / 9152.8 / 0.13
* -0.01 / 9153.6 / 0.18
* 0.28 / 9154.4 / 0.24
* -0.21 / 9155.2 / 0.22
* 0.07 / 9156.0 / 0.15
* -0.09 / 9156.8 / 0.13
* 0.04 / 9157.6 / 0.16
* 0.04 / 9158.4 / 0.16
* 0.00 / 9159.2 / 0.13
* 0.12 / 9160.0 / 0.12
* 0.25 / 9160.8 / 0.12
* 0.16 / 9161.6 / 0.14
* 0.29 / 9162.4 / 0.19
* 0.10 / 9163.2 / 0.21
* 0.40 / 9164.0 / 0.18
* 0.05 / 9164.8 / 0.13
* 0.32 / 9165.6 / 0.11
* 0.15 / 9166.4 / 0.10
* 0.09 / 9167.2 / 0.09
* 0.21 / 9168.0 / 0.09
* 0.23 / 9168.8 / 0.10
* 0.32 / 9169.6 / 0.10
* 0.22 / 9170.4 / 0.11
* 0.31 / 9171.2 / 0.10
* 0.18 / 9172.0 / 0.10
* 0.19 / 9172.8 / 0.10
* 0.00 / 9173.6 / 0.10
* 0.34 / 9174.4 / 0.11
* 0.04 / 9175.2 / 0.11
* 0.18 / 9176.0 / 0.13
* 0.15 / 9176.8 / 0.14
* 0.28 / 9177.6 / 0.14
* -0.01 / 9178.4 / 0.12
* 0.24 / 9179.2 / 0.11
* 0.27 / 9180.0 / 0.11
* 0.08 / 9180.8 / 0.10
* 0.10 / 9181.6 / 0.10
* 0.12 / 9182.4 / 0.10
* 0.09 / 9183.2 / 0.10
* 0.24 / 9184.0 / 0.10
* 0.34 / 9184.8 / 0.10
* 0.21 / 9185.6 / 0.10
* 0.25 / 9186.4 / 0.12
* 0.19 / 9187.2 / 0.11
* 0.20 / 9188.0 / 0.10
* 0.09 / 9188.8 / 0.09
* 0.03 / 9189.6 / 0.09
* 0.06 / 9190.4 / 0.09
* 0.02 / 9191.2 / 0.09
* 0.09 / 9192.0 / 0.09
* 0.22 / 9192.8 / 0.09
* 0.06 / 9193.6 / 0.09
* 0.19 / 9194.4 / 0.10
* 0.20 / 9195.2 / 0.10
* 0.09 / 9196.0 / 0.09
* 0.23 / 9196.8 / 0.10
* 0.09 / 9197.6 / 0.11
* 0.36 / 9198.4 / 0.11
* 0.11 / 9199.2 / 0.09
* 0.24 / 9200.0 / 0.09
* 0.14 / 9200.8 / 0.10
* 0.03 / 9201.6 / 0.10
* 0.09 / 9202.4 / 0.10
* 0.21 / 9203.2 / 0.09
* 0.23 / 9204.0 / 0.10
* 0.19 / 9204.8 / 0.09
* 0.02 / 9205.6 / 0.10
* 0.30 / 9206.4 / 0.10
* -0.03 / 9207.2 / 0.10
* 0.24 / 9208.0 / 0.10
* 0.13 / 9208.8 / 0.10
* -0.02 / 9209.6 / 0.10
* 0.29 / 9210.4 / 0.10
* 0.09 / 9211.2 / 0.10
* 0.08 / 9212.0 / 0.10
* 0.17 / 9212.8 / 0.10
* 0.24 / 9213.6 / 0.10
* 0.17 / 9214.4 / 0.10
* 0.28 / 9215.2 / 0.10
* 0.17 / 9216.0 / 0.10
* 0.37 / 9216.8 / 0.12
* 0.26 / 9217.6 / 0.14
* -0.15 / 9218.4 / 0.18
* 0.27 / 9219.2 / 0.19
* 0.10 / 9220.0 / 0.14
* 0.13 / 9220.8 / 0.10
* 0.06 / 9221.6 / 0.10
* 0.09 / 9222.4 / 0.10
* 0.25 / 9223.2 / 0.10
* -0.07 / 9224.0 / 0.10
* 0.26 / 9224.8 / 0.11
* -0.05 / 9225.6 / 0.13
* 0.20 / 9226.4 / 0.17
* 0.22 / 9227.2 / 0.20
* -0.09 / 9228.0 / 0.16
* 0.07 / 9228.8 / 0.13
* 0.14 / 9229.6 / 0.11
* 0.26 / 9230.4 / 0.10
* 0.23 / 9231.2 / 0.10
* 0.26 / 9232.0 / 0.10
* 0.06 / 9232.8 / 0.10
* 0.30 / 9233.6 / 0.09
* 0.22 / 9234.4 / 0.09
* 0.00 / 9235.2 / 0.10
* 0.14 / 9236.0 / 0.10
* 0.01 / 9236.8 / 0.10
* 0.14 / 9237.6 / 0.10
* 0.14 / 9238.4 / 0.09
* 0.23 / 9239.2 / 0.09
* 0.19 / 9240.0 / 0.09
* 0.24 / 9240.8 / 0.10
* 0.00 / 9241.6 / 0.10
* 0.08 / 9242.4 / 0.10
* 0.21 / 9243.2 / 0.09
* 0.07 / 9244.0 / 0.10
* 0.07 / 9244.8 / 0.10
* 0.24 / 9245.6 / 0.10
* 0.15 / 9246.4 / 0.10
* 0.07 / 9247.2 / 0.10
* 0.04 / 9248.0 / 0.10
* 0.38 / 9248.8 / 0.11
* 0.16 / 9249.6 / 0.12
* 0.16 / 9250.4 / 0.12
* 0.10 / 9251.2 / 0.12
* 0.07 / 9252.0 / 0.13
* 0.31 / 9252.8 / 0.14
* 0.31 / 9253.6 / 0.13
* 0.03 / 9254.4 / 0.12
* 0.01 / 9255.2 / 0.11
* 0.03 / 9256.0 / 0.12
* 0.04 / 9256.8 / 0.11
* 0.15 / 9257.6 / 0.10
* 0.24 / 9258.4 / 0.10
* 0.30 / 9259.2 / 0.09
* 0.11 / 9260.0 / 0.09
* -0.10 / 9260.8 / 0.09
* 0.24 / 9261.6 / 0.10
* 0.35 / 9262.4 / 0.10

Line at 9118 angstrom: H-beta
